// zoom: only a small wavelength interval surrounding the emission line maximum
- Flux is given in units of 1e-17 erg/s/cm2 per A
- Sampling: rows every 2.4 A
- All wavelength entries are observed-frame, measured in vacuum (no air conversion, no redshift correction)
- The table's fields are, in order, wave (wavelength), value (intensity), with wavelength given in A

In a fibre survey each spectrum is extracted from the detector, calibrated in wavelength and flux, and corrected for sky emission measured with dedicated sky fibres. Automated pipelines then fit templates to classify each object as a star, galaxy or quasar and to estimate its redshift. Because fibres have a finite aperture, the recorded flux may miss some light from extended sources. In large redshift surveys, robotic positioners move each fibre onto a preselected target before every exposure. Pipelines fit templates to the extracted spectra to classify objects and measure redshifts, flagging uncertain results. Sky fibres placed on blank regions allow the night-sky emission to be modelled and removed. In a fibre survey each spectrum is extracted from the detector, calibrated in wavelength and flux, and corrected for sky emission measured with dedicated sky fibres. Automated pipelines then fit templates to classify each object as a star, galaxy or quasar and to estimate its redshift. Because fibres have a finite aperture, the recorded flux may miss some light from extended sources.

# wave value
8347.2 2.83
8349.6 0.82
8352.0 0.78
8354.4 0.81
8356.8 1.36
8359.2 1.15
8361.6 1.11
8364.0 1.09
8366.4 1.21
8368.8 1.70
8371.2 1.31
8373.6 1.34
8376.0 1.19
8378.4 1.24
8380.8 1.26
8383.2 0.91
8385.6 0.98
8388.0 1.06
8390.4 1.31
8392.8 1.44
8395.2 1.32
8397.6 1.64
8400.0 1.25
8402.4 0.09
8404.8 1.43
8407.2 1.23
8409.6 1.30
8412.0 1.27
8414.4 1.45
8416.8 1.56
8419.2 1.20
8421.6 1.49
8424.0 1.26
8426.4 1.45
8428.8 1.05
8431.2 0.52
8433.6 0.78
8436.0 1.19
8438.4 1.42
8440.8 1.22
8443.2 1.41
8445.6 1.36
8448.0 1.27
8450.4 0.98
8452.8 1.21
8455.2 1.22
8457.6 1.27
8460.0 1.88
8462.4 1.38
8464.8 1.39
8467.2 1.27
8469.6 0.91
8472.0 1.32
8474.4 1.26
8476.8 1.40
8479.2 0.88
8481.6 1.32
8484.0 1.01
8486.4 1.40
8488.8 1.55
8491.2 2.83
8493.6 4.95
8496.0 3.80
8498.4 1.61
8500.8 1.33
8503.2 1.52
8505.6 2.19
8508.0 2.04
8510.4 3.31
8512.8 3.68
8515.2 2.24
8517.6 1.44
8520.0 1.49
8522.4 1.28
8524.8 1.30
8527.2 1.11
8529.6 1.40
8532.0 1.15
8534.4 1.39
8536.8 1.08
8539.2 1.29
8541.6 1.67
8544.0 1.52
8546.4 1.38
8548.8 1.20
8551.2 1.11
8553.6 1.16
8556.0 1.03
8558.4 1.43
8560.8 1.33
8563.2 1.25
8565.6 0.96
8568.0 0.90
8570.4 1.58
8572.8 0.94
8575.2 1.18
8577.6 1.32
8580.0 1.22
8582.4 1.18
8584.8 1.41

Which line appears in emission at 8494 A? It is [S II]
